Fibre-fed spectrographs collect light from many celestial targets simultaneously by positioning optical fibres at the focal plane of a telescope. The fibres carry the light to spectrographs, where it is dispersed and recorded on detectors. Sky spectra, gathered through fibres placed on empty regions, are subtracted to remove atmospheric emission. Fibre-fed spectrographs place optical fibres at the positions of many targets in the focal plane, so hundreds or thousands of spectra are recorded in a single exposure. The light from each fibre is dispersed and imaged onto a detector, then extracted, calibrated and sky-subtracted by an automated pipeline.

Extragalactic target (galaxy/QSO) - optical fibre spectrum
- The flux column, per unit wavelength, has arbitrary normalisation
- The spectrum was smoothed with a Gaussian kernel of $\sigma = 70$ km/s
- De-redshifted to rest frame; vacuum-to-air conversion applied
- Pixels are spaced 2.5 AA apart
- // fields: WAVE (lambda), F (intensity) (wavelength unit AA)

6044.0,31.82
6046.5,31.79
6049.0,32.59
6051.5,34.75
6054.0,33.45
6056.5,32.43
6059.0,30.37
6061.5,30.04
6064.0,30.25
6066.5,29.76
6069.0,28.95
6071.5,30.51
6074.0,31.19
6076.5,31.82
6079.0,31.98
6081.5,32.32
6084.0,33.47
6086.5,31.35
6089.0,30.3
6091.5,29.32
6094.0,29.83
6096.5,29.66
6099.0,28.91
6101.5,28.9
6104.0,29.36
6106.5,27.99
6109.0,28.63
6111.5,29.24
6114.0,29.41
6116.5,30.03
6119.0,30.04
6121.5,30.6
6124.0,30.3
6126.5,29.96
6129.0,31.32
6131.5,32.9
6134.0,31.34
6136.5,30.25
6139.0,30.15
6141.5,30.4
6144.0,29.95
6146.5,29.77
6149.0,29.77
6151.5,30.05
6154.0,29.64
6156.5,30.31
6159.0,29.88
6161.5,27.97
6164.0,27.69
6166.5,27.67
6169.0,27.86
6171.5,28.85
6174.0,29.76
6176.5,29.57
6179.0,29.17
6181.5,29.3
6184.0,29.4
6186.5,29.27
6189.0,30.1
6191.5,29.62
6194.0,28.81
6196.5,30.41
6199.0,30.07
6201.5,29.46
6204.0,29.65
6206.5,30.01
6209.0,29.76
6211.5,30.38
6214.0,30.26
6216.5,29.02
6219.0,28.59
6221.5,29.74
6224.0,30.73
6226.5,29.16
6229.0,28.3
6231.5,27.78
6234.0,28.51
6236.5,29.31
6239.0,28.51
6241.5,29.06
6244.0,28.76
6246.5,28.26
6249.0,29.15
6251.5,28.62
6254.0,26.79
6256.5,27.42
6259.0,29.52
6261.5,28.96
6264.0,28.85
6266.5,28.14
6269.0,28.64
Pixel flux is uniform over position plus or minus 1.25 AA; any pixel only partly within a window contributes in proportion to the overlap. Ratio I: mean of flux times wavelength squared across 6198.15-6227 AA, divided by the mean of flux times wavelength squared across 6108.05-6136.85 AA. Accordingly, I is 1.0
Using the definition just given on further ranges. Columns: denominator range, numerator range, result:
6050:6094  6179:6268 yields 0.98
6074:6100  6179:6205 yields 0.99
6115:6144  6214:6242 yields 0.98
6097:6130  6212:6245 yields 1.02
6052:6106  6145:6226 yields 0.99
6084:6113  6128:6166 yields 1.03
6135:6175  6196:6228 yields 1.03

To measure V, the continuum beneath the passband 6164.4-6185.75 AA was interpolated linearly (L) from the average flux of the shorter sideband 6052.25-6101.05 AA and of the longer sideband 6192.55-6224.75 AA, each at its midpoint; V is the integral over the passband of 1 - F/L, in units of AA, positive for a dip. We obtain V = 0.8 AA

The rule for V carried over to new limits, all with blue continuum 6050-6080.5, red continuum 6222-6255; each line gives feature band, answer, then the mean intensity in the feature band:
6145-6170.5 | 0.7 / 29.1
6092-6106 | 0.7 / 29.3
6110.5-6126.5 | 0.3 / 29.9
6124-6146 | -0.3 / 30.7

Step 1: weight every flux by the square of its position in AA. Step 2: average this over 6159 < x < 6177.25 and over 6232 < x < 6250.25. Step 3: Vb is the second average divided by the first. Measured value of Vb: 1.03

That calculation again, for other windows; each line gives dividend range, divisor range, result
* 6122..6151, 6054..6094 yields 1.01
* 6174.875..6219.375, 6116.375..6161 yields 1.00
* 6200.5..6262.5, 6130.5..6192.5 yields 1.00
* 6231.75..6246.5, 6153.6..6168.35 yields 1.02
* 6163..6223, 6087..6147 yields 1.00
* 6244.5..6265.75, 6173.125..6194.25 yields 0.99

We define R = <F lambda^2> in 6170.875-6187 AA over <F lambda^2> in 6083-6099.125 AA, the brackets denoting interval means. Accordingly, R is 1.0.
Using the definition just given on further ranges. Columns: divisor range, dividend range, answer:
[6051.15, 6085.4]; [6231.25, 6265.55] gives 0.96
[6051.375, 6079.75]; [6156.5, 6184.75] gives 0.96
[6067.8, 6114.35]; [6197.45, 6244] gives 1.01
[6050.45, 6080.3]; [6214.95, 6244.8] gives 0.98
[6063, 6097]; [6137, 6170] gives 0.98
